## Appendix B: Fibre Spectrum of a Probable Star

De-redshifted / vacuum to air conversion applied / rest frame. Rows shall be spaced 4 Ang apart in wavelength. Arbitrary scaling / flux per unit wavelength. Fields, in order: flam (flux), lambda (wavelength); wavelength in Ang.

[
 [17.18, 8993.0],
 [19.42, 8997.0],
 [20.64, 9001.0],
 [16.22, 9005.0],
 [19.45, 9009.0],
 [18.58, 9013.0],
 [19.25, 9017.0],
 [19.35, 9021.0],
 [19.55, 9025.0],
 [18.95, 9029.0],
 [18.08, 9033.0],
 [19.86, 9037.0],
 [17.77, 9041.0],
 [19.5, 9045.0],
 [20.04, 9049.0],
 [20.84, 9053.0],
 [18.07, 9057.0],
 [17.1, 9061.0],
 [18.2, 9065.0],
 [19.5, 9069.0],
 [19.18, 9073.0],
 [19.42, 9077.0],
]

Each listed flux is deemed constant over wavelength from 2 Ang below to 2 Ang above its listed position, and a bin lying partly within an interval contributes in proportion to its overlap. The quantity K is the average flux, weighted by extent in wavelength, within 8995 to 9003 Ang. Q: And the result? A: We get 20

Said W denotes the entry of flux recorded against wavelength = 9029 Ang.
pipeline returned 18.95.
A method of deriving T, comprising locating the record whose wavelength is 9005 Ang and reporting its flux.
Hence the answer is 16.22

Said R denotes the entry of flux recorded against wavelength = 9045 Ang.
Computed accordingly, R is 19.5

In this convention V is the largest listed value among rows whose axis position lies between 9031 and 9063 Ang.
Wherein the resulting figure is 20.84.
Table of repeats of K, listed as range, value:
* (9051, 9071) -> 18.7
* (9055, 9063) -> 17.6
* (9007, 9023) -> 19.2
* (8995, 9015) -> 18.9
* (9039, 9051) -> 19.1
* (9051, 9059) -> 19.5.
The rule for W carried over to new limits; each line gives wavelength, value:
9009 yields 19.45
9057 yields 18.07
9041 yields 17.77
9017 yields 19.25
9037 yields 19.86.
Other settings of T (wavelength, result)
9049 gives 20.04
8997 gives 19.42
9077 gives 19.42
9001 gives 20.64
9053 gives 20.84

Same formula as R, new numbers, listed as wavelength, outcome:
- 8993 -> 17.18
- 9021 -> 19.35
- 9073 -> 19.18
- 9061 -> 17.1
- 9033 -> 18.08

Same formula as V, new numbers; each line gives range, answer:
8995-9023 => 20.64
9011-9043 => 19.86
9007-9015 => 19.45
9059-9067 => 18.2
